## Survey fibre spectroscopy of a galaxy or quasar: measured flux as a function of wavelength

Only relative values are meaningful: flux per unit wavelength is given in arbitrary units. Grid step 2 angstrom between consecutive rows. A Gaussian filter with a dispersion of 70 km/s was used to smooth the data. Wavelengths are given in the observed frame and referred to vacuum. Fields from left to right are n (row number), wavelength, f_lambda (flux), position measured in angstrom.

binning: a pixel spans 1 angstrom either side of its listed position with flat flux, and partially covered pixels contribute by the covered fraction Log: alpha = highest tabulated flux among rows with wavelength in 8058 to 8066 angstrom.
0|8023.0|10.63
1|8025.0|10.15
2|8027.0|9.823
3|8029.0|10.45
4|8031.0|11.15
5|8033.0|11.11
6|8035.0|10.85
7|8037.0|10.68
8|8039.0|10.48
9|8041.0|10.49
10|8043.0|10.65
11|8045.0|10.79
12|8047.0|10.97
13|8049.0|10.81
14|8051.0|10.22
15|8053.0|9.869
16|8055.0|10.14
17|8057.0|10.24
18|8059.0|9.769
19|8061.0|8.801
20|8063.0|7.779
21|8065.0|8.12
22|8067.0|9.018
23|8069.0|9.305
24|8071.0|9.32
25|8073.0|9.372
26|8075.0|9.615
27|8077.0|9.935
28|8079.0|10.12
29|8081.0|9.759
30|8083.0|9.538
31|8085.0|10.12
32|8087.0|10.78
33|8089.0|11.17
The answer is 9.769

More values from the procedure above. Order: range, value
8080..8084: 9.759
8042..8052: 10.97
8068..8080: 10.12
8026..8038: 11.15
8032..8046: 11.11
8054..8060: 10.24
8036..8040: 10.68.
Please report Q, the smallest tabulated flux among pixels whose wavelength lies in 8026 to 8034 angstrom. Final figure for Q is 9.823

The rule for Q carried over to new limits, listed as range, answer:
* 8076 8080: 9.935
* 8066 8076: 9.018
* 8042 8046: 10.65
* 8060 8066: 7.779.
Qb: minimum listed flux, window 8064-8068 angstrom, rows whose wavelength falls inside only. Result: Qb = 8.12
